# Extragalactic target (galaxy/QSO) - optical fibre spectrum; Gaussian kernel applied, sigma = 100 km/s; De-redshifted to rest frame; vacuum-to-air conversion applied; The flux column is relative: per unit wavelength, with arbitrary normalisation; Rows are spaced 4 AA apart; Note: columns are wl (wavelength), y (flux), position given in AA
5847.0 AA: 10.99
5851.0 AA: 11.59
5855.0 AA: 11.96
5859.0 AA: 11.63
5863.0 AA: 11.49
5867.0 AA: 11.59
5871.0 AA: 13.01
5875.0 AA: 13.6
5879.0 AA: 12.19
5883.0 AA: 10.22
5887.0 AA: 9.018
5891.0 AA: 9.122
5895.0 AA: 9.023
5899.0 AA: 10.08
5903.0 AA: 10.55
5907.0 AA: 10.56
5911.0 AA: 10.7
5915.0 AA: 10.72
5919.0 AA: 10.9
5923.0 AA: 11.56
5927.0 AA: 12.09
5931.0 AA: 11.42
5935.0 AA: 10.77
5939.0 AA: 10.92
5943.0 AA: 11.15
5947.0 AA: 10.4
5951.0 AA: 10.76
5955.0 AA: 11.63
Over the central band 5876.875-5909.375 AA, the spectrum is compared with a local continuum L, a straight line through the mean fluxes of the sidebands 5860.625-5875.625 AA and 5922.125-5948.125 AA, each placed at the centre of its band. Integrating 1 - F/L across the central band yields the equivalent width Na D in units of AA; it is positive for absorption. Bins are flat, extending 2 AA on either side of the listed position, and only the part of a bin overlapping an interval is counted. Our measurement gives 4.8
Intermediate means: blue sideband 12.3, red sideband 11.2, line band 10.1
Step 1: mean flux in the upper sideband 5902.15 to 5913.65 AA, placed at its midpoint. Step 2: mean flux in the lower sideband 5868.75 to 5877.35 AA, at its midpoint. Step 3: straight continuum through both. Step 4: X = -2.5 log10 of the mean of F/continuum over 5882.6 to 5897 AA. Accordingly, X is 0.28 mag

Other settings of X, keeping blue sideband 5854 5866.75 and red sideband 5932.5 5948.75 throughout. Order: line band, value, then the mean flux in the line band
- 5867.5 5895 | 0.038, 11.1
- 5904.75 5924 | 0.025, 10.8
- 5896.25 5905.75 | 0.102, 10.2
